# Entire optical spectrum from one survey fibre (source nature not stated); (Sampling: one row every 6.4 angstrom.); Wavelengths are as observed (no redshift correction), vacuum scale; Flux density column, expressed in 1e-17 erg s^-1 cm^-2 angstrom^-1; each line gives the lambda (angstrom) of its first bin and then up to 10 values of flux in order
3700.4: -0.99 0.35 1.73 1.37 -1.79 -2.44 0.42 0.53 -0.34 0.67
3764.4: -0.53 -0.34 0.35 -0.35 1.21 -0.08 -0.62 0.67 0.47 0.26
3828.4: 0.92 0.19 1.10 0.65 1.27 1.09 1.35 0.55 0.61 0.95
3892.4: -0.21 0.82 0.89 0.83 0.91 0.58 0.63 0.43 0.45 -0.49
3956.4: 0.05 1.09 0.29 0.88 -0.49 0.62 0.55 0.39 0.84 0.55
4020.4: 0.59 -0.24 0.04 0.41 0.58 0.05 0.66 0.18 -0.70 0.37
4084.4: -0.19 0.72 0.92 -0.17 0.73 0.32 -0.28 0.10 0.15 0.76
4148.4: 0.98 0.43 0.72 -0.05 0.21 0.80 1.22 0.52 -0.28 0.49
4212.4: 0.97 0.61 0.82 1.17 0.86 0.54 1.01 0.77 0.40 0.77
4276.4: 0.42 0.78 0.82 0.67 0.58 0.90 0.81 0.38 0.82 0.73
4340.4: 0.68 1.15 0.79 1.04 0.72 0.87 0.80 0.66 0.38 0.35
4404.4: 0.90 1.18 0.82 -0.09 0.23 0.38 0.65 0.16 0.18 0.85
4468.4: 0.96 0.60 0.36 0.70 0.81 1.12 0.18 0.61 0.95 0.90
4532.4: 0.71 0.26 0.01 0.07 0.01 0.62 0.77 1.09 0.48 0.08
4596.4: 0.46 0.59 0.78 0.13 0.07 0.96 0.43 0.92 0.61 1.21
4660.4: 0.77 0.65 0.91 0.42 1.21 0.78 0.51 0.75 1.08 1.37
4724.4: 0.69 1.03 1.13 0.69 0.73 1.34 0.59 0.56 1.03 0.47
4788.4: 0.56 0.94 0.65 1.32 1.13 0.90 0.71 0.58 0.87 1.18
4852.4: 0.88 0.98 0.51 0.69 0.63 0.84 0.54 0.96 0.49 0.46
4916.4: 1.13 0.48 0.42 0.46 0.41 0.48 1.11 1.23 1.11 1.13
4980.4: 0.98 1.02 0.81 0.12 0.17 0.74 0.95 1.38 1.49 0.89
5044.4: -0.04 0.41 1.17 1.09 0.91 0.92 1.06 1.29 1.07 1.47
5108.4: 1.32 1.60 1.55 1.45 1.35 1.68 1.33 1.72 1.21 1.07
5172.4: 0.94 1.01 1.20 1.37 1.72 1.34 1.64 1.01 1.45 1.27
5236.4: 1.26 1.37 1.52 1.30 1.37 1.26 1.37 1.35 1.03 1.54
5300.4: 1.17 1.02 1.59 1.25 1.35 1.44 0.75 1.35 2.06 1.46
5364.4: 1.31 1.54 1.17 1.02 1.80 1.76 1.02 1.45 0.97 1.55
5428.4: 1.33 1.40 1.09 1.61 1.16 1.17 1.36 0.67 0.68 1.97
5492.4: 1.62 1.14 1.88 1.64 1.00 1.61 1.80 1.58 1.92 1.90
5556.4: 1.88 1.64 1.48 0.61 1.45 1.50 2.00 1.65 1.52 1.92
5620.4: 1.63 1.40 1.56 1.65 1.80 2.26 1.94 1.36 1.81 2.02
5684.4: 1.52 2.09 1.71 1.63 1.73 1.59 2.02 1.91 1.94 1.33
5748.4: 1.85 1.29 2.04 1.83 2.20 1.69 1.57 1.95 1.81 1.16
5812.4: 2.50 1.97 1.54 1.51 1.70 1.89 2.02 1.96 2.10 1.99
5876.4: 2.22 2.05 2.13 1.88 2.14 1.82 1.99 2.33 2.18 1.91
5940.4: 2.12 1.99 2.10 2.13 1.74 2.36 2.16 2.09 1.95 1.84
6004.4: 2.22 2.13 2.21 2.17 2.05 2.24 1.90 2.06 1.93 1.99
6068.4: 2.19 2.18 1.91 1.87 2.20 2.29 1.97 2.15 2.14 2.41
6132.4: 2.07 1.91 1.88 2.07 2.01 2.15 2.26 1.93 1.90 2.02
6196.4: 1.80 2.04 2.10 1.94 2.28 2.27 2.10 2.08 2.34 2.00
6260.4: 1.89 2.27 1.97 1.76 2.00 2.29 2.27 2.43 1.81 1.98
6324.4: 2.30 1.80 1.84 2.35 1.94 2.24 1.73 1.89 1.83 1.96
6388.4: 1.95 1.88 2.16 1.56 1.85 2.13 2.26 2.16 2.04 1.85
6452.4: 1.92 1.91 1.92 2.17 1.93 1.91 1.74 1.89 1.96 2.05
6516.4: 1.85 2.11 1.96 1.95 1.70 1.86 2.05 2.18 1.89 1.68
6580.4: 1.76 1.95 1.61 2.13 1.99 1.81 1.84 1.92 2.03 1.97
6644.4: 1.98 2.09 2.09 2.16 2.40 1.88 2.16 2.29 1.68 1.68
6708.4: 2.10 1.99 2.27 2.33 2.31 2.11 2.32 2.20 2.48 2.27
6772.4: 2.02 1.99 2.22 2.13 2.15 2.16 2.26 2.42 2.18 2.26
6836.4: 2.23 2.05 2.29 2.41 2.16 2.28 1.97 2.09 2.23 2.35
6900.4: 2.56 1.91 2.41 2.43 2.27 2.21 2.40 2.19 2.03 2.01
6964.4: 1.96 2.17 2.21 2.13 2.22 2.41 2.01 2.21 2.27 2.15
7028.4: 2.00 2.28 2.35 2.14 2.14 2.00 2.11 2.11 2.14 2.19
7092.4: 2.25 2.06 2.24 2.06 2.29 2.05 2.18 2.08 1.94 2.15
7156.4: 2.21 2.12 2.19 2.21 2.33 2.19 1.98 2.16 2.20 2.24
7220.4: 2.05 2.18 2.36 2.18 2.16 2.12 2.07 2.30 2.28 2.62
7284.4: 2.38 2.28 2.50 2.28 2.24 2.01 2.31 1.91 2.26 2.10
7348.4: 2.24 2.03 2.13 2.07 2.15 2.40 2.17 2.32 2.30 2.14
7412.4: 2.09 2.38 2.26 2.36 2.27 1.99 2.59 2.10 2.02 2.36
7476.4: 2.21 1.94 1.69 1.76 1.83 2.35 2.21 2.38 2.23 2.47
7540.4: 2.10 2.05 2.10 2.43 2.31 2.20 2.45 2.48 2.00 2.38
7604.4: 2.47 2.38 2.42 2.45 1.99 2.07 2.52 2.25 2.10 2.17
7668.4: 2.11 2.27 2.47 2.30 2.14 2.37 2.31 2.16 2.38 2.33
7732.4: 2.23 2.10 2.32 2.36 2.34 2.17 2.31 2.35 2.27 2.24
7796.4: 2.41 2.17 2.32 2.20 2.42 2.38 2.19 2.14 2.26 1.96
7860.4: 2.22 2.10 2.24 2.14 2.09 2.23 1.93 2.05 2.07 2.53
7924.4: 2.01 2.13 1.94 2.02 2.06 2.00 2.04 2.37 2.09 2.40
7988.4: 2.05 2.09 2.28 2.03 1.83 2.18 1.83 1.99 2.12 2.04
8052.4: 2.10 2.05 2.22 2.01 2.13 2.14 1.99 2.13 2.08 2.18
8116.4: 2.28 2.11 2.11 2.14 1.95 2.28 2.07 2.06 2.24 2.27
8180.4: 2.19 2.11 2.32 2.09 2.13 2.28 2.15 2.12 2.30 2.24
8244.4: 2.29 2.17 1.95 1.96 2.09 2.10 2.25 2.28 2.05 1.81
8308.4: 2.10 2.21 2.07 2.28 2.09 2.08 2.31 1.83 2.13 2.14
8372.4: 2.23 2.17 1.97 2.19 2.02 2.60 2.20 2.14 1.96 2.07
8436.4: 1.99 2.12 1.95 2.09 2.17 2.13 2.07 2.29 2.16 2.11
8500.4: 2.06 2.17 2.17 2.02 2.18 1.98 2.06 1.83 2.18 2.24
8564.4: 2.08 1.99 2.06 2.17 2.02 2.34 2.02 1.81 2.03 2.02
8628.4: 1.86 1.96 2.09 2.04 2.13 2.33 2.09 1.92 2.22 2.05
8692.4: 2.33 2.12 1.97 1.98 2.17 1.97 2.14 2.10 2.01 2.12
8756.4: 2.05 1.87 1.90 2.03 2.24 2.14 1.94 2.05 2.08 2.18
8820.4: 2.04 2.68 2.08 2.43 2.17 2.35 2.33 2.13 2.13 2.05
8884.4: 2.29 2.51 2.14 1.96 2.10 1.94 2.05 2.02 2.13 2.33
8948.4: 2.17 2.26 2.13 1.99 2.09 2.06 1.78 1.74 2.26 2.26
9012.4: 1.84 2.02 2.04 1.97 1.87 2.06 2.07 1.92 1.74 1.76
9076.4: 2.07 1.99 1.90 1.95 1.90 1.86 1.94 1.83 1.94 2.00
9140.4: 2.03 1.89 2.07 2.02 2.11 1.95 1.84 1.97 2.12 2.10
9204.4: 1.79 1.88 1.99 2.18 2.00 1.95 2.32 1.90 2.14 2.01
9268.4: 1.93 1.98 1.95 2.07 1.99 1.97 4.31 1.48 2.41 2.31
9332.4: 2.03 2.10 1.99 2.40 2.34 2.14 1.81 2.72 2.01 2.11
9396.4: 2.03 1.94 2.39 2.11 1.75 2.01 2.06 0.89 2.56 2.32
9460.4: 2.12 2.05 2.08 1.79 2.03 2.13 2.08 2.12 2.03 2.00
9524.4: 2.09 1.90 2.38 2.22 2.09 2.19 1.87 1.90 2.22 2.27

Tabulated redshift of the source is 0.27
